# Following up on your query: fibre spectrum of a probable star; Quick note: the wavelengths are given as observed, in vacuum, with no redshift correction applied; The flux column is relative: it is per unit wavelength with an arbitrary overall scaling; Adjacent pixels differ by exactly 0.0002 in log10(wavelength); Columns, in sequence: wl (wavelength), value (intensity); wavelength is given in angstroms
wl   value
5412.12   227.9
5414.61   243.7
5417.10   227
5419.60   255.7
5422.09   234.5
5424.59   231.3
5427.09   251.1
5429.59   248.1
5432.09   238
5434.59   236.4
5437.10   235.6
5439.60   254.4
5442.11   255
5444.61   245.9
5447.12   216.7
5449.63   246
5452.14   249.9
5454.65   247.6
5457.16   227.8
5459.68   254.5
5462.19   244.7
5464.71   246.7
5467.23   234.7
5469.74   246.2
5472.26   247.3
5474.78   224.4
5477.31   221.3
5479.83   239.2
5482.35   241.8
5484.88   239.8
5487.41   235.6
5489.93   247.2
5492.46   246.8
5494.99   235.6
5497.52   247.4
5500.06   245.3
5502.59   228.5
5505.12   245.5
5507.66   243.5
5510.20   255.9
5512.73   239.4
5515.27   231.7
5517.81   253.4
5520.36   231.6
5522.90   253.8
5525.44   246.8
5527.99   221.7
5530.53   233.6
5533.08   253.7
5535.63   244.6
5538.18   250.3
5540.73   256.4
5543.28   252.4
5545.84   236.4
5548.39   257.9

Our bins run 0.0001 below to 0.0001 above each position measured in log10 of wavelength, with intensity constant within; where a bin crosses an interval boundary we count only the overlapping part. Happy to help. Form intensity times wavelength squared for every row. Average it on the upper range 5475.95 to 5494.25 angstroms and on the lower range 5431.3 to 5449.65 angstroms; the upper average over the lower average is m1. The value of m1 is 1.0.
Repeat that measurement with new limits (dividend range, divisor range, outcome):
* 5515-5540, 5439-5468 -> 1.02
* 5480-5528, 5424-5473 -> 1.02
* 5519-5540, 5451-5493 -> 1.03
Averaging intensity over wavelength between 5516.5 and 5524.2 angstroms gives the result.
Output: 246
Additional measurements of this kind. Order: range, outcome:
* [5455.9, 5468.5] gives 242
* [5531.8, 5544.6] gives 251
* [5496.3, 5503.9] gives 240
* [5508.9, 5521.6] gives 242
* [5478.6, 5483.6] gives 241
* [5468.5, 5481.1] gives 236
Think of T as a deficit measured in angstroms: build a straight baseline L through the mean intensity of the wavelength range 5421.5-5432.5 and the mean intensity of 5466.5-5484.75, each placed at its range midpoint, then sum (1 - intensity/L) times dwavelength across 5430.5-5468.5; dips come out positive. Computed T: -0.5 angstroms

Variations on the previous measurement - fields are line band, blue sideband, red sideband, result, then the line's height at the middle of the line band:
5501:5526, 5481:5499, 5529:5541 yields 0.1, 244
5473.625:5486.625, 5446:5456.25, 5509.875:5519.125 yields 0.4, 242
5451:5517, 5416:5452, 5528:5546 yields 0.6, 243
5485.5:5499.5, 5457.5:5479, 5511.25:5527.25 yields -0.1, 241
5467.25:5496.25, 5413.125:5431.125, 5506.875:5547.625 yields 0.5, 243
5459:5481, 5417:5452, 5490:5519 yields 0.3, 243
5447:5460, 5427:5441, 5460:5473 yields 0.1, 244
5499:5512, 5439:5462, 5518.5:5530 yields -0.2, 240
